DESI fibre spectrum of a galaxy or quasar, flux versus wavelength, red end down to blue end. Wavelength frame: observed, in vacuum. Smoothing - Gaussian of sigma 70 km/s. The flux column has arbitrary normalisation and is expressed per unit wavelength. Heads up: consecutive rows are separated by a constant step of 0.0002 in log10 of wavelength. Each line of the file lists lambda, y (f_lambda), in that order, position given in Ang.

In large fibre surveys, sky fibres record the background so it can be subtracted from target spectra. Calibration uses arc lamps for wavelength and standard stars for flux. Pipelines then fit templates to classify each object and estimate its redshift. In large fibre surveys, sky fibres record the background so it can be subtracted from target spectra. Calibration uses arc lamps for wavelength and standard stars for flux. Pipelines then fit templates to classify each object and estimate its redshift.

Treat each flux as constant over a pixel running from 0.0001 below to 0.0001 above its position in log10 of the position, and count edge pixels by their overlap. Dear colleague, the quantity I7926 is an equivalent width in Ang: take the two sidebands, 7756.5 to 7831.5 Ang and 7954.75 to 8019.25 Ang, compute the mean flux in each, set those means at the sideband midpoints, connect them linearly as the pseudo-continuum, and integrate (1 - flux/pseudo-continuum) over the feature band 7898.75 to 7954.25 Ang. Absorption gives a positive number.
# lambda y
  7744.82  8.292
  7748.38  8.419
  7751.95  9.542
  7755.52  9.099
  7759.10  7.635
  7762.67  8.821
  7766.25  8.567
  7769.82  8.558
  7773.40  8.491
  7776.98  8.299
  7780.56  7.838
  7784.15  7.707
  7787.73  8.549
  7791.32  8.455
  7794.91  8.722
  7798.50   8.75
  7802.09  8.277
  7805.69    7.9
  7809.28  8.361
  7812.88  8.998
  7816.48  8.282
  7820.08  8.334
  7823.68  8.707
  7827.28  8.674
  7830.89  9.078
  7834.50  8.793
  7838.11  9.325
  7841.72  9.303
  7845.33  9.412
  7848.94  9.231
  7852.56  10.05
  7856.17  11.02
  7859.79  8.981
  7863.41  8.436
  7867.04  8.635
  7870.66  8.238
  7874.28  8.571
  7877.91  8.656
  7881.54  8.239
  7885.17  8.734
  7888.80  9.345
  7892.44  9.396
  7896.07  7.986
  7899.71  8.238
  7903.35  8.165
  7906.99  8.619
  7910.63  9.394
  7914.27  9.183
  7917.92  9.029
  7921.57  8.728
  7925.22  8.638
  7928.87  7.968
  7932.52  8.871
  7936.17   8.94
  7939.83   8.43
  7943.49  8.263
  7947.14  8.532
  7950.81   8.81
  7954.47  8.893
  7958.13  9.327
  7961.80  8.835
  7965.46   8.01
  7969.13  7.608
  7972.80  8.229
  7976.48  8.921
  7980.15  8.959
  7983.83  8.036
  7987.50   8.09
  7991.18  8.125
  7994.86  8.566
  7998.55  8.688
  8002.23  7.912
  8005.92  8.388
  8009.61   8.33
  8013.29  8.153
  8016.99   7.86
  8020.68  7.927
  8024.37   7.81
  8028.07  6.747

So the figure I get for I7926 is -1.9 Ang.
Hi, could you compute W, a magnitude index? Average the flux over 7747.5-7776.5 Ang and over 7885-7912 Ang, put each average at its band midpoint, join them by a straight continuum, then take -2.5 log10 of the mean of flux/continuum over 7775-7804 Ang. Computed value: 0.042 mag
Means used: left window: 8.63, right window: 8.72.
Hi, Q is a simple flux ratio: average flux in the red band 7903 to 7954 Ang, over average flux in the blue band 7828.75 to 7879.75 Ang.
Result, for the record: 1.0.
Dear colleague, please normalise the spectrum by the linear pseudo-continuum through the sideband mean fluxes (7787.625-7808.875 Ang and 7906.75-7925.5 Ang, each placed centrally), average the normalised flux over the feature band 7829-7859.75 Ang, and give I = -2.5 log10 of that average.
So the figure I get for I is -0.10 mag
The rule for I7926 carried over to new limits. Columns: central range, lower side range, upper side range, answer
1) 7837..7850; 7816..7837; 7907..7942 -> -0.9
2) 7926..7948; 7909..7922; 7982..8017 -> 0.9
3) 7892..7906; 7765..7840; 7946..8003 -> 0.2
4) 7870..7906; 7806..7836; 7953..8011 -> -0.1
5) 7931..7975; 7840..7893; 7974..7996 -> 0.3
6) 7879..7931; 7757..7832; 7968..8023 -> -2.2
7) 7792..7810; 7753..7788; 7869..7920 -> 0.1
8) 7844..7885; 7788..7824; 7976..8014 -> -2.8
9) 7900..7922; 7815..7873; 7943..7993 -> -0.2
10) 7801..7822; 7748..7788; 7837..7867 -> 1.4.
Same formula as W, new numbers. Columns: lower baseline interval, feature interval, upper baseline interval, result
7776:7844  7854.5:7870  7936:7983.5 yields -0.075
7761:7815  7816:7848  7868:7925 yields -0.048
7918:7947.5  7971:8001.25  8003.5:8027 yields -0.028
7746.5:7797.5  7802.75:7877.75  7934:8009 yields -0.053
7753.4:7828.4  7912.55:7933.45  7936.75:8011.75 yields -0.035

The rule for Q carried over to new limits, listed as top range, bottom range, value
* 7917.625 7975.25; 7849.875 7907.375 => 0.97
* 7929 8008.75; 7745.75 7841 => 0.99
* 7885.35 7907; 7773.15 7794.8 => 1.05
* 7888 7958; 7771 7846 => 1.02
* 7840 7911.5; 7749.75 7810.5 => 1.06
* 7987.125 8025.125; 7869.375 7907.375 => 0.96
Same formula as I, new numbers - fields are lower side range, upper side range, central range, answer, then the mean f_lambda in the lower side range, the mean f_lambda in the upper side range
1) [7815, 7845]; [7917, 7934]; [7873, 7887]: 0.023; 8.85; 8.62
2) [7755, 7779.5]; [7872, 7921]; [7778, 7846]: -0.005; 8.45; 8.73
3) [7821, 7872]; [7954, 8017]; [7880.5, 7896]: 0.006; 9.13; 8.39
